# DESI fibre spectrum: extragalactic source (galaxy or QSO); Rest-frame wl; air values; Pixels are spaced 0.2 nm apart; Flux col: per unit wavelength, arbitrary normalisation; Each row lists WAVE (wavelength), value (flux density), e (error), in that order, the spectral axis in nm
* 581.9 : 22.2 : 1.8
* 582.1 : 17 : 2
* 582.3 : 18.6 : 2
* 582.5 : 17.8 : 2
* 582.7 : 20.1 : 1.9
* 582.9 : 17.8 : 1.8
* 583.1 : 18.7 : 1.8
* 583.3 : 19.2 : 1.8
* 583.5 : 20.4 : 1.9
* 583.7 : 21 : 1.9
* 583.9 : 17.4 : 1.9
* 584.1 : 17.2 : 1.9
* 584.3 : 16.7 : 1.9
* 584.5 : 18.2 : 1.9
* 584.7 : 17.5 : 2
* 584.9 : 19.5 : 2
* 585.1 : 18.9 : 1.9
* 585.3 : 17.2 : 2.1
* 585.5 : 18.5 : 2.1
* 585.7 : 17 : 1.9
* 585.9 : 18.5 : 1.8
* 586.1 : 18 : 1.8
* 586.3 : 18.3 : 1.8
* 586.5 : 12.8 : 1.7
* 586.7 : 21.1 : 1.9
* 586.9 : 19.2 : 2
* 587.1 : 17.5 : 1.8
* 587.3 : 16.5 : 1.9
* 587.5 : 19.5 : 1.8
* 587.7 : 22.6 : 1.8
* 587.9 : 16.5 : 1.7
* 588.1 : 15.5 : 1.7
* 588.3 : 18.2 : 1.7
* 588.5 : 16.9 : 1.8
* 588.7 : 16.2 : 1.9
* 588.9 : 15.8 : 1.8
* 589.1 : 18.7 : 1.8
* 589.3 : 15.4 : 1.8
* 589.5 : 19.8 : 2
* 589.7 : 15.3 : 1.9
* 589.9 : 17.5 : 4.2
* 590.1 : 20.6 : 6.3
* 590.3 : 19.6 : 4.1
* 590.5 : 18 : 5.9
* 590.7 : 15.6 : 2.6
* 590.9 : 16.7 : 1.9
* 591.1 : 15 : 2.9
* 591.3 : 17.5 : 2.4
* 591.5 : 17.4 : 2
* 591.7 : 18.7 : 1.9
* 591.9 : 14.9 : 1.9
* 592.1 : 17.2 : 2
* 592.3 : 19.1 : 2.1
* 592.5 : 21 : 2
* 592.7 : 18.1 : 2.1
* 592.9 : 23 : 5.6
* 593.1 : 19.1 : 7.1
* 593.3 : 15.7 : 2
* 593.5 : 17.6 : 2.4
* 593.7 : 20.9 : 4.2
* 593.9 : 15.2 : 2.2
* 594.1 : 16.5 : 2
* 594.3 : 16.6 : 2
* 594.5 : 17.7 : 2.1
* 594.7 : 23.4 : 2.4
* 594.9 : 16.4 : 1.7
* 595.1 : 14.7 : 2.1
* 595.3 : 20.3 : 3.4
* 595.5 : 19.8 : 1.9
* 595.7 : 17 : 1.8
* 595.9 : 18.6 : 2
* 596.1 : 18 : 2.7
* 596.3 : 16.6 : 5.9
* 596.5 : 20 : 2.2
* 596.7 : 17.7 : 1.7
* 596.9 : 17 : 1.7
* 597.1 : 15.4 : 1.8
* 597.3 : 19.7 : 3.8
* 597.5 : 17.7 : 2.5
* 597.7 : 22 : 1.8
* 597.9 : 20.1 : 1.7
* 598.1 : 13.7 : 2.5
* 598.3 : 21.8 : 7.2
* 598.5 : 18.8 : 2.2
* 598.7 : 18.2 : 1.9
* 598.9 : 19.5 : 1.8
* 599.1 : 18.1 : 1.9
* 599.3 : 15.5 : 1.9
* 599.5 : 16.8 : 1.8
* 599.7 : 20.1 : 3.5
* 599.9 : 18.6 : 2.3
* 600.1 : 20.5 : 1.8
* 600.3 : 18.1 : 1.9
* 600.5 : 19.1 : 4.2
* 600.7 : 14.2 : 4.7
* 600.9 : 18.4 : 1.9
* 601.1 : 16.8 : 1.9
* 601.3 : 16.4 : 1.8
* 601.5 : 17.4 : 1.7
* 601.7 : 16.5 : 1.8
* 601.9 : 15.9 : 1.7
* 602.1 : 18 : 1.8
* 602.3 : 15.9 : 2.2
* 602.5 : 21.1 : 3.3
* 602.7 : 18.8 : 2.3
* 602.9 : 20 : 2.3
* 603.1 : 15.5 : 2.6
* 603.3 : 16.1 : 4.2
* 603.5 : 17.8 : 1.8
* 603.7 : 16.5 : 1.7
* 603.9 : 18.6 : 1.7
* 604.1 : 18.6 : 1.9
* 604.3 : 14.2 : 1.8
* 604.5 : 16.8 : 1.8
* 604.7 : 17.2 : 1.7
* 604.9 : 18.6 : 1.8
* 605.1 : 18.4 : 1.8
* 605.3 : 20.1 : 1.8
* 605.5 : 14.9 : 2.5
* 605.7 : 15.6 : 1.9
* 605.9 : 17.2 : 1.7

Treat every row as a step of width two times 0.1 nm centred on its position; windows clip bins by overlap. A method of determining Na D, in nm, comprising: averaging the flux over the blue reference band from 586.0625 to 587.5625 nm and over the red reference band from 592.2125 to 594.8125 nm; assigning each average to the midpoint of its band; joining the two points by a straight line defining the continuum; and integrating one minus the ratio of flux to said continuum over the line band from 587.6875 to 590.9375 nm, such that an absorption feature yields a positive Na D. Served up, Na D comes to 0.13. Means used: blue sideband 17.8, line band 17.5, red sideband 18.7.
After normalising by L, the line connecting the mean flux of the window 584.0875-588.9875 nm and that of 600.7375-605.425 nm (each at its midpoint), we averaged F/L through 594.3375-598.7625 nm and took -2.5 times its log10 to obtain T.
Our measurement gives -0.046 mag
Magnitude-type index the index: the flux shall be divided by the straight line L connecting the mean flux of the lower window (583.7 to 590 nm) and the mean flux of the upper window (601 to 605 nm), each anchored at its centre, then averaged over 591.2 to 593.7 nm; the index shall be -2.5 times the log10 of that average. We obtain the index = -0.05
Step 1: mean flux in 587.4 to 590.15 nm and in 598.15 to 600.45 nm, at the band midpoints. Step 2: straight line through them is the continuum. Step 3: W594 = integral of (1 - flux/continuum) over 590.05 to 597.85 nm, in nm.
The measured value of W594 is 0.02 nm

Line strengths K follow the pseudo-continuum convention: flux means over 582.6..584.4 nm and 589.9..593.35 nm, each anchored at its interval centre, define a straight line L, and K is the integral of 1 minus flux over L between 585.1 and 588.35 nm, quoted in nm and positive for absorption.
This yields 0.09 nm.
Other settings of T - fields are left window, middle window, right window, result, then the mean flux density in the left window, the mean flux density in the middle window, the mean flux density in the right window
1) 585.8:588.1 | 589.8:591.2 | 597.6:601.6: 0.03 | 18.1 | 17.6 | 18.2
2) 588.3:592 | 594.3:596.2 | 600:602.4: -0.07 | 17.2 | 18.3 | 17.3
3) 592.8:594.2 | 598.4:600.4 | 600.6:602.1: -0.09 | 18.3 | 18.4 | 16.6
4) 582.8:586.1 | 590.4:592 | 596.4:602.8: 0.09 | 18.3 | 16.7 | 18.1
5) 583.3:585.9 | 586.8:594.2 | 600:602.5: 0.01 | 18.3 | 17.8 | 17.4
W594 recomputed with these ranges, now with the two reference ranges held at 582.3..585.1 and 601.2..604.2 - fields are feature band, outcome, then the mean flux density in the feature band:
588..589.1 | 0.10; 16.7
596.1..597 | 0.00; 17.8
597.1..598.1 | -0.06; 18.8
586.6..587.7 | -0.04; 19.1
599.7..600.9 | -0.04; 18.3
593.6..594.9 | -0.02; 18.2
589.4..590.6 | -0.01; 18.5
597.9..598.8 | -0.03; 18.3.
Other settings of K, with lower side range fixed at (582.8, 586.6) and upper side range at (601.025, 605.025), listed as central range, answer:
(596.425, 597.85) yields -0.08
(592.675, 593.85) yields -0.08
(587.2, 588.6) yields 0.00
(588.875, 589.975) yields 0.04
